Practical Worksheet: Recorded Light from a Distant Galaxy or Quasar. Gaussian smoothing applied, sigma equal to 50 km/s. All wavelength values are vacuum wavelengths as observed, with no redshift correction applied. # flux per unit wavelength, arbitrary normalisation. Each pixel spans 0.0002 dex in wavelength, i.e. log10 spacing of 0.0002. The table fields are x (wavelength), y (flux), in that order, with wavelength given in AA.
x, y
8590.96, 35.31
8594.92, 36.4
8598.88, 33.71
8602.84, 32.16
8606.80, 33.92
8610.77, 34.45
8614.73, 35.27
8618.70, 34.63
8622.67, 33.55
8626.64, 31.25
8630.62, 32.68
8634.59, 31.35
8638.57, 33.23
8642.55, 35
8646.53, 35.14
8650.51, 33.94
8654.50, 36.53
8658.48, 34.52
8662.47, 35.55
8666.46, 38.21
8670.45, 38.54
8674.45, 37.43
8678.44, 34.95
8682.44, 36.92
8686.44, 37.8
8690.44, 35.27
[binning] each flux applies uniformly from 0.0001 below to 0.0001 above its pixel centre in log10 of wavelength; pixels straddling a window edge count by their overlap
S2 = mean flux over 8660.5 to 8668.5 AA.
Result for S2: 36.9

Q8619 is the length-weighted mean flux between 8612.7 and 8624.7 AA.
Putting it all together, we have 34.5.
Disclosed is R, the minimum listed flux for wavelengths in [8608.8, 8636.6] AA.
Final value 31.25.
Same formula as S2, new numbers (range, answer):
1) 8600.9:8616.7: 34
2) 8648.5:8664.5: 35.1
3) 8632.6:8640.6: 32.3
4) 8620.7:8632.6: 32.5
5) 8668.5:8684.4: 36.9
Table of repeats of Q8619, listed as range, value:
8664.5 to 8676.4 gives 38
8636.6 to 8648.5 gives 34.5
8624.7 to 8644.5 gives 32.7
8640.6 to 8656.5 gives 35.2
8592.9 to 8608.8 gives 34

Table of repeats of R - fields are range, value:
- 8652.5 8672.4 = 34.52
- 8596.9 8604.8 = 32.16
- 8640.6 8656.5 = 33.94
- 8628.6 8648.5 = 31.35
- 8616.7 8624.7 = 33.55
